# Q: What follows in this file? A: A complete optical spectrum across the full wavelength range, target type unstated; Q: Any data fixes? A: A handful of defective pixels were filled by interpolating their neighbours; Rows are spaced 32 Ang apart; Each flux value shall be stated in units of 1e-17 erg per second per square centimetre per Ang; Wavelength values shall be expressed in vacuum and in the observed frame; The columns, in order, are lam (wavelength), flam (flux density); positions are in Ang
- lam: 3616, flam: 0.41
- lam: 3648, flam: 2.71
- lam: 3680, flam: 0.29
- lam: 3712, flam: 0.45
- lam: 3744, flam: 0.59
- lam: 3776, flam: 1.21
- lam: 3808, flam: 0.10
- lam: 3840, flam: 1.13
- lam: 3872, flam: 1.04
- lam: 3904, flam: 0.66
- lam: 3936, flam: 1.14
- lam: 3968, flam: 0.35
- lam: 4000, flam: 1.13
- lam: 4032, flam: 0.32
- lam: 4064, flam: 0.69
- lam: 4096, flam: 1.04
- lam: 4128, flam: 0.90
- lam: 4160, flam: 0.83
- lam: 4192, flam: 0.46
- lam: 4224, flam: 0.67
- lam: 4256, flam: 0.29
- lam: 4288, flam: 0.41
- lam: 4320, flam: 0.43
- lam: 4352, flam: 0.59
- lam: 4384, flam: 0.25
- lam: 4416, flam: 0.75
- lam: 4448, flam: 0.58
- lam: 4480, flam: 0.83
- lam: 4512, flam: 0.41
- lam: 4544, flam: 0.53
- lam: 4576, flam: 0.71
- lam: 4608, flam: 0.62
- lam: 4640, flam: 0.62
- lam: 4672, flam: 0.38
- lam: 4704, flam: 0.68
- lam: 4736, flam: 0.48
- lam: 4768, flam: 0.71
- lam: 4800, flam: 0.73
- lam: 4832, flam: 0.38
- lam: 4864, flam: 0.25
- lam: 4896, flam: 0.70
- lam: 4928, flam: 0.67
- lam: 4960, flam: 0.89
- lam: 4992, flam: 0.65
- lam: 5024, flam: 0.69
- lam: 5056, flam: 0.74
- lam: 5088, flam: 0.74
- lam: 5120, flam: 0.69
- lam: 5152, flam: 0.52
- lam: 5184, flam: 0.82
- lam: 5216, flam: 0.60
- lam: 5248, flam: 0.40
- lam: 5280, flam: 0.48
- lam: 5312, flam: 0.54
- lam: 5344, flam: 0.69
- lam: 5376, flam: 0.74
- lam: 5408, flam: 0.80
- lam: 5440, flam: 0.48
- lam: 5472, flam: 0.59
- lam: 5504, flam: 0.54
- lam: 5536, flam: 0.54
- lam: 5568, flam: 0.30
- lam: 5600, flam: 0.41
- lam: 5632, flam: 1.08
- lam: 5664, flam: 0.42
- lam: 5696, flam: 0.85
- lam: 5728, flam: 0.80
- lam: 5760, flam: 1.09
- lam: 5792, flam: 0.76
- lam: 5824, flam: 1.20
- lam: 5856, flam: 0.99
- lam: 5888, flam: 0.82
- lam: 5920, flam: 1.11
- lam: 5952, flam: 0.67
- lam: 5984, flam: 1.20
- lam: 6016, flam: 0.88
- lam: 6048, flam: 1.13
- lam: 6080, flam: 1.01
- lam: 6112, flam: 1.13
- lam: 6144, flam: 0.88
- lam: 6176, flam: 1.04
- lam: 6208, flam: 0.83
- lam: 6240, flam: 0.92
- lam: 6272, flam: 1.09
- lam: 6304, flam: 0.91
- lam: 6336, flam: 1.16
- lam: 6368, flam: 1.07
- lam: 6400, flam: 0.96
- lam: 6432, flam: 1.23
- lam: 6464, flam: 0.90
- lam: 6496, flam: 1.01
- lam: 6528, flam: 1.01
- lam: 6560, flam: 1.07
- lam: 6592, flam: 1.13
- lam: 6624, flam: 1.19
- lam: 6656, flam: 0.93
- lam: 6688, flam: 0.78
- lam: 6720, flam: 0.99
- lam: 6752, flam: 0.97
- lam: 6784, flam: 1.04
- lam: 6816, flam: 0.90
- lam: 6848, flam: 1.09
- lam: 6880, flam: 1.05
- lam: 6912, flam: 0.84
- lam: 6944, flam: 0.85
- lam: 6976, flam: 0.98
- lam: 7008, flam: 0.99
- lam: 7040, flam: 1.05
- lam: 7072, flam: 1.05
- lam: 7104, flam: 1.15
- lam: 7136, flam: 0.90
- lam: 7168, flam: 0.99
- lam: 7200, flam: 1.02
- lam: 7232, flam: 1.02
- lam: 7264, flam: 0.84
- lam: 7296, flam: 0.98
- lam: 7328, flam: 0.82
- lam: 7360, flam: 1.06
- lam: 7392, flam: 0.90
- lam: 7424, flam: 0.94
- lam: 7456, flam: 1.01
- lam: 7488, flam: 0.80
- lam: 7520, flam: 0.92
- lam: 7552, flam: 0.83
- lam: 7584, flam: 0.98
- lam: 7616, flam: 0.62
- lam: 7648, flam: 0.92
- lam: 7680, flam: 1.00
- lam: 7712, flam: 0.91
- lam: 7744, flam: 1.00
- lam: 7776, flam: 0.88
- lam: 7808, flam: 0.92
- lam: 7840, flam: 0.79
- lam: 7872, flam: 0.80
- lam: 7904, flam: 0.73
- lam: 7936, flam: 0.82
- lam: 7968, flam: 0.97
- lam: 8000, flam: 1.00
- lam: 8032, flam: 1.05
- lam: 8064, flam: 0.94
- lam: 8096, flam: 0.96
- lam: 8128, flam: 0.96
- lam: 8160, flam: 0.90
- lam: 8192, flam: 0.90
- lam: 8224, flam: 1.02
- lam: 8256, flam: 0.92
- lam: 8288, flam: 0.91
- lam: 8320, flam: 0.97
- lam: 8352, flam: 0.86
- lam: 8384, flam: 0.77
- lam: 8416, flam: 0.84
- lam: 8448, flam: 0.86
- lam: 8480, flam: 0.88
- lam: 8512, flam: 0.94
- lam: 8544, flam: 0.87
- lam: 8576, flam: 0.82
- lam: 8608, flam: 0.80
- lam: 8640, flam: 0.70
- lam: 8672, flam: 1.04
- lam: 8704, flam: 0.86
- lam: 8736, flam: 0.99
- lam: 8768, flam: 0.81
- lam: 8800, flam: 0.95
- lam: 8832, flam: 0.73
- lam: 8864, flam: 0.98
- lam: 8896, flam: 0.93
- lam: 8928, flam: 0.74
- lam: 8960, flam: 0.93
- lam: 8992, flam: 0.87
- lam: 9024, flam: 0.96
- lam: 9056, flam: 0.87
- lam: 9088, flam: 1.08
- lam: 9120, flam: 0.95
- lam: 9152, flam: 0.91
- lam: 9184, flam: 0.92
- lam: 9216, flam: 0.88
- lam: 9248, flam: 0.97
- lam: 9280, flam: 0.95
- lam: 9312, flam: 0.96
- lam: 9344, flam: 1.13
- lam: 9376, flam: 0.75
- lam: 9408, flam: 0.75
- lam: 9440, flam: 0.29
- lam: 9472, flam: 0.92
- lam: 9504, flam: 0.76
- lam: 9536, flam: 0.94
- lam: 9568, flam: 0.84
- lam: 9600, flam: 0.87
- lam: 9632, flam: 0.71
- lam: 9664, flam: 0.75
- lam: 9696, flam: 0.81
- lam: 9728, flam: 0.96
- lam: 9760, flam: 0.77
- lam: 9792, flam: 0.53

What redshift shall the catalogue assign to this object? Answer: 0.51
